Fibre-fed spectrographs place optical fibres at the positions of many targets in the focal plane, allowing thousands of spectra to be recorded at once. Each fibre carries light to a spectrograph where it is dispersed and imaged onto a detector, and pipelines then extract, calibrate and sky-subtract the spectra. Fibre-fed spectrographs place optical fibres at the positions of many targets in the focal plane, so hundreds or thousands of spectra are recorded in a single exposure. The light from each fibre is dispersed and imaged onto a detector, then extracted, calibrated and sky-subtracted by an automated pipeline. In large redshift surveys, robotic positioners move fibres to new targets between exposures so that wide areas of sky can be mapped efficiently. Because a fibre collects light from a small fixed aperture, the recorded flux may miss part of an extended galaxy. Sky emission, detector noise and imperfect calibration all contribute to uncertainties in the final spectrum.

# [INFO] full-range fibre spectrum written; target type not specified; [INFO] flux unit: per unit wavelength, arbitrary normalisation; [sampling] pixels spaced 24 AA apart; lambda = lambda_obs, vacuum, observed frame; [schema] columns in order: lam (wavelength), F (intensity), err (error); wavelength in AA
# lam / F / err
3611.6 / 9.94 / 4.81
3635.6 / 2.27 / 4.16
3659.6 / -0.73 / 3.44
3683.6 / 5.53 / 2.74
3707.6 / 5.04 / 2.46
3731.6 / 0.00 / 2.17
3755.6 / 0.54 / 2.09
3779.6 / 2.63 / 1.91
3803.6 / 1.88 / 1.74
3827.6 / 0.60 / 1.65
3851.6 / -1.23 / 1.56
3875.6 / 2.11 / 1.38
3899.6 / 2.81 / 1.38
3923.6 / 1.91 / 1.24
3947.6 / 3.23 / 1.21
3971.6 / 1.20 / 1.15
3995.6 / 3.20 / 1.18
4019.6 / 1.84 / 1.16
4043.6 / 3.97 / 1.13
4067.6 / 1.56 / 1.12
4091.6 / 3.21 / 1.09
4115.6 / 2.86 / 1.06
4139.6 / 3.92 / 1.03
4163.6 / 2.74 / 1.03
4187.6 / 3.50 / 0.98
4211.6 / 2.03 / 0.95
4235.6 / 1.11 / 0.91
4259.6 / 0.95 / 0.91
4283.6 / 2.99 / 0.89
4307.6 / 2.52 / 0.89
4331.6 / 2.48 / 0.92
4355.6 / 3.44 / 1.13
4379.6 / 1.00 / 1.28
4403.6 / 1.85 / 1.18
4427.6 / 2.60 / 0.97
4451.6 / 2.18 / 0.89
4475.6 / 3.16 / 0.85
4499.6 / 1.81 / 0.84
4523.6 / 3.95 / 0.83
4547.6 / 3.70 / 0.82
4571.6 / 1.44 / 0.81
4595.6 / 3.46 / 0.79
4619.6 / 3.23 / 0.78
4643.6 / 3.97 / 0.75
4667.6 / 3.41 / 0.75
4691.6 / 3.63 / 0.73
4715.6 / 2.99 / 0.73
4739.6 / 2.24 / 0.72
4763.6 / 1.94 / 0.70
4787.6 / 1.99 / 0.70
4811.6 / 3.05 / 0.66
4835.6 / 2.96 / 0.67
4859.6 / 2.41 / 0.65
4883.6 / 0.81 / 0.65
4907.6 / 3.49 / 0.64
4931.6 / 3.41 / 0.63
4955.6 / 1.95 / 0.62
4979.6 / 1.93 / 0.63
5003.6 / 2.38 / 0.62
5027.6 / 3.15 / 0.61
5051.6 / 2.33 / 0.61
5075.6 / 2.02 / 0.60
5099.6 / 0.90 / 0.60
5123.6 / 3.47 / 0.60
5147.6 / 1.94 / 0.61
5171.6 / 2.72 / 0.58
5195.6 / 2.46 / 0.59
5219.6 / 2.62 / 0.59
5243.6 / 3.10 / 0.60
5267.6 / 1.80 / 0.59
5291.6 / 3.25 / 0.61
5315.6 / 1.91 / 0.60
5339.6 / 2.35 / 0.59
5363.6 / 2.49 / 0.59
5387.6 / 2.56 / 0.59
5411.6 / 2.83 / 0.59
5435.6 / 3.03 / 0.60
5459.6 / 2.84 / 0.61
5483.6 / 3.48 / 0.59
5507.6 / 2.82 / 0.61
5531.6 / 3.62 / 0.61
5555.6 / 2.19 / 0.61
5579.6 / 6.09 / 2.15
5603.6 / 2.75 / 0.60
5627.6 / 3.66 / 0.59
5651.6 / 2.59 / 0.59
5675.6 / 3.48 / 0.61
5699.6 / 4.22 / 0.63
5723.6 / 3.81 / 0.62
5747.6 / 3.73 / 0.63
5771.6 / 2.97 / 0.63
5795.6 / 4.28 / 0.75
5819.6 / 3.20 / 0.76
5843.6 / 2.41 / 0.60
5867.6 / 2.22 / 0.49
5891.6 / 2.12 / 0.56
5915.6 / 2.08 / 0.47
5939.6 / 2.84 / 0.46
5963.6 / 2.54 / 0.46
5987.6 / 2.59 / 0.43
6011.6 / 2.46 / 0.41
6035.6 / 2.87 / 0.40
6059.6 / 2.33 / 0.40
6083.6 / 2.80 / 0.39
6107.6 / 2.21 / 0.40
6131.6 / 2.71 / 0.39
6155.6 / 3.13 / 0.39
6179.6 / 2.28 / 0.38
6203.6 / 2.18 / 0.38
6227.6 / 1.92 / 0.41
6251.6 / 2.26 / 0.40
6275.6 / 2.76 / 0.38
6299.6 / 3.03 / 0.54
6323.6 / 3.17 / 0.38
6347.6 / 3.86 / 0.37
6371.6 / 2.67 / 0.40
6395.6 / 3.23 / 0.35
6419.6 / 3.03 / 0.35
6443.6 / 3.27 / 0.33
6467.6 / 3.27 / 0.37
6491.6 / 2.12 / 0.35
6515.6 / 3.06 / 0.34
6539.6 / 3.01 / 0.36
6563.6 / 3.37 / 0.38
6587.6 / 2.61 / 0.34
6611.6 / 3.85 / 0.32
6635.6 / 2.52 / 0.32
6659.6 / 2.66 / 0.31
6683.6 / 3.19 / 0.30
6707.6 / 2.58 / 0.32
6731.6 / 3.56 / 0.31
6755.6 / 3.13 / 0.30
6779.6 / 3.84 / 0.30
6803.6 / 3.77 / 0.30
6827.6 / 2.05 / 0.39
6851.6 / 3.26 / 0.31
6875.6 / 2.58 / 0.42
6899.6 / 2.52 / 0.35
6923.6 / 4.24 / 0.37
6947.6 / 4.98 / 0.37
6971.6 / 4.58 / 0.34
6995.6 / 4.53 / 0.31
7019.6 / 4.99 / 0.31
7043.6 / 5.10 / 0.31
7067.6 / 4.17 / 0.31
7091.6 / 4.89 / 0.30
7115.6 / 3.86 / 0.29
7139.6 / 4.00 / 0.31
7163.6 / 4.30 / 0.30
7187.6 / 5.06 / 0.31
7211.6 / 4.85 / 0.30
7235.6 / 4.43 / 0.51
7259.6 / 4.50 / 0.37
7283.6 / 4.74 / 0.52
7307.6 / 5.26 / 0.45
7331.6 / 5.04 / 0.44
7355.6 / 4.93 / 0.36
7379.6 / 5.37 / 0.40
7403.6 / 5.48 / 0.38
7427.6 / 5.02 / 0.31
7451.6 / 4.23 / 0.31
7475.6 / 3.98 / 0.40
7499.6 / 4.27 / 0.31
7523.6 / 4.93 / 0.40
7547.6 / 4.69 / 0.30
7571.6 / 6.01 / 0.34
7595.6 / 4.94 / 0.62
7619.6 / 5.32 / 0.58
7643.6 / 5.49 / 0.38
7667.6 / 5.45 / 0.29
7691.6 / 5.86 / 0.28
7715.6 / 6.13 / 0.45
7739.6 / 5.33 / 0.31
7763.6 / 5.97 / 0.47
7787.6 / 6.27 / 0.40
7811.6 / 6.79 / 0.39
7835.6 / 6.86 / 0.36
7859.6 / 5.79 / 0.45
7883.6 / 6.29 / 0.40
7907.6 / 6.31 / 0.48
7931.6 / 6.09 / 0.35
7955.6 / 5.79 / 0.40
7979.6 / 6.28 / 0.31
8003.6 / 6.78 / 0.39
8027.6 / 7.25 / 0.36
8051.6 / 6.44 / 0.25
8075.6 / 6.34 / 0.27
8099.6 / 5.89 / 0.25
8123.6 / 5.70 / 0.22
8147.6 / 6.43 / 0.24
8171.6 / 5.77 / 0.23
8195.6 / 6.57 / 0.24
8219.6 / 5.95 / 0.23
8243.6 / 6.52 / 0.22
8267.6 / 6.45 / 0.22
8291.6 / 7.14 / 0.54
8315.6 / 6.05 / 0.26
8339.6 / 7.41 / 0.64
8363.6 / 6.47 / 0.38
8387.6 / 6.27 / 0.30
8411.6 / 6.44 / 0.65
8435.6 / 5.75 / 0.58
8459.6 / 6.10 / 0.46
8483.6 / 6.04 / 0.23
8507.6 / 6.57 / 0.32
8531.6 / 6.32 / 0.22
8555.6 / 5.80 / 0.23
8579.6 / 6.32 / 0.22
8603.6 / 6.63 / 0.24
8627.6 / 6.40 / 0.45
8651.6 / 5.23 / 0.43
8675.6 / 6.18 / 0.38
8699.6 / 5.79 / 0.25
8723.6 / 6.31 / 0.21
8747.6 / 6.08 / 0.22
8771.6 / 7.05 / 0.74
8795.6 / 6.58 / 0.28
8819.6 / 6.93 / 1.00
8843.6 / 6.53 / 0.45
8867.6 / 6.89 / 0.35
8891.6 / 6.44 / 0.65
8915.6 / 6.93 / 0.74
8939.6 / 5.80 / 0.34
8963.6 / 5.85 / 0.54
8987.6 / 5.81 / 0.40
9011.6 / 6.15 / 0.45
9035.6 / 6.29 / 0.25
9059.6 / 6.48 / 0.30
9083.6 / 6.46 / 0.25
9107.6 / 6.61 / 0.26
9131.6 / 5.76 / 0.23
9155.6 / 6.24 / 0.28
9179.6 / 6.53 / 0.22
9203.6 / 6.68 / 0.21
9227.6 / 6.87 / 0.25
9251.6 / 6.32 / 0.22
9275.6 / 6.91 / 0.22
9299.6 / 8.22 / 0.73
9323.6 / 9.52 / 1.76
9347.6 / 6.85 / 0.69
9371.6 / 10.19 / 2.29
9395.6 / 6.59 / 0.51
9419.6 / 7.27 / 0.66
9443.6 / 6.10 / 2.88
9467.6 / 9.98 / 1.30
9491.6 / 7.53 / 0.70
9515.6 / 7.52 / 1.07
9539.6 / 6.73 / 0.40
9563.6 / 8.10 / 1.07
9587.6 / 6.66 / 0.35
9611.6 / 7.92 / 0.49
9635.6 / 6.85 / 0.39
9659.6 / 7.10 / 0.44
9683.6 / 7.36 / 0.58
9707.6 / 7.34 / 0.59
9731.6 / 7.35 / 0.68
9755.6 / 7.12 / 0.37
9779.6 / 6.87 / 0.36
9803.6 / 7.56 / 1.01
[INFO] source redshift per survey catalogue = 0.74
